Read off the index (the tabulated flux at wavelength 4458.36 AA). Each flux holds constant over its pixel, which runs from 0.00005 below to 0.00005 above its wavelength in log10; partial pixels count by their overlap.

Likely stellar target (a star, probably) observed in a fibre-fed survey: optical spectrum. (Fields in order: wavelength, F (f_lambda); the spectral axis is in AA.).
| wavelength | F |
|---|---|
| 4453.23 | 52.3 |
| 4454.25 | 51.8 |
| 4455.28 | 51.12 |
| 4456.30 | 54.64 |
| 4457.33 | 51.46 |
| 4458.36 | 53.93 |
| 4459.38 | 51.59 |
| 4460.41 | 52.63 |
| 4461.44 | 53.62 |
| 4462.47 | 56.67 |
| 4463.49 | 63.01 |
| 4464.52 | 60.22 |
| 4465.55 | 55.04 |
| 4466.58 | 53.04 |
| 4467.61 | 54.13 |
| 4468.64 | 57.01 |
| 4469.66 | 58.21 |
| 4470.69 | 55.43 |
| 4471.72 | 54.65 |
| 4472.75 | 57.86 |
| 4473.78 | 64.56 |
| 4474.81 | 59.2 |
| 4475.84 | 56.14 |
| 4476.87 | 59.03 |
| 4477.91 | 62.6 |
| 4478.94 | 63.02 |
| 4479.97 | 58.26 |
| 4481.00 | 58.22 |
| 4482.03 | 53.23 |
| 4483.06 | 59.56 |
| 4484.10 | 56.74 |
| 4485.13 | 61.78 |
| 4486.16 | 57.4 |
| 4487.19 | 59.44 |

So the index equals 53.93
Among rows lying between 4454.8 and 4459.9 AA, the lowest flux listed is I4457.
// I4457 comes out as 51.12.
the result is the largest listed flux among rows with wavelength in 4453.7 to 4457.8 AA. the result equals 54.64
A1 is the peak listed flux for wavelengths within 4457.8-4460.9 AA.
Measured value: 53.93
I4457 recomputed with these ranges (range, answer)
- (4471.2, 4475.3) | 54.65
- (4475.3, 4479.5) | 56.14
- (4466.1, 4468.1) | 53.04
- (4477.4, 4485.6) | 53.23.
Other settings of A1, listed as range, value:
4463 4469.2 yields 63.01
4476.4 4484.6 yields 63.02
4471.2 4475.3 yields 64.56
